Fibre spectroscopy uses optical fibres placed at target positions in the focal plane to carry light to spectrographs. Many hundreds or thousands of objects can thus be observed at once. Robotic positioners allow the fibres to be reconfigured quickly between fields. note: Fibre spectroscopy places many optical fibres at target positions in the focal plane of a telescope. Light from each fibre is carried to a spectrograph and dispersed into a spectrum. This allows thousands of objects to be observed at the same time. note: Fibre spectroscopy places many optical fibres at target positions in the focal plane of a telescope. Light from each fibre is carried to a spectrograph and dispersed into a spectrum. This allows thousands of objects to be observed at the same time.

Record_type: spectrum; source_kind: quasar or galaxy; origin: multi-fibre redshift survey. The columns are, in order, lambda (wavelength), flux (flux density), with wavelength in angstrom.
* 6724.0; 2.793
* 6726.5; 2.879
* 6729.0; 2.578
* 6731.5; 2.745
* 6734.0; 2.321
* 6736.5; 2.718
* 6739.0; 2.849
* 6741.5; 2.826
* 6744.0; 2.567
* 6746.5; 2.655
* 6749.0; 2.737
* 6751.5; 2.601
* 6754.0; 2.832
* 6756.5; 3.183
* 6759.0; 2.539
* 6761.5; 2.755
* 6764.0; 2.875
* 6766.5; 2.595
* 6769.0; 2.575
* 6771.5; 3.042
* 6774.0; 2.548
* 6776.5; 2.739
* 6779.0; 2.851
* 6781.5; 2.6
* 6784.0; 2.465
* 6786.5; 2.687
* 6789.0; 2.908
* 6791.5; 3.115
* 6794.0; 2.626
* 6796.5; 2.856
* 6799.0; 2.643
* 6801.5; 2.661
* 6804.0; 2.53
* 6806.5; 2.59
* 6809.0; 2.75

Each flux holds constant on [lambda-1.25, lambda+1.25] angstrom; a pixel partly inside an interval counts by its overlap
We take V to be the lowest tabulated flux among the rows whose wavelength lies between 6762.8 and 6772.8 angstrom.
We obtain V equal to 2.575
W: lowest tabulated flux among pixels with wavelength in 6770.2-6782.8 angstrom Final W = 2.548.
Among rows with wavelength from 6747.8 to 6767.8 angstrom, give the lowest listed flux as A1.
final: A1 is 2.539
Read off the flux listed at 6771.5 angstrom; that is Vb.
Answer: 3.042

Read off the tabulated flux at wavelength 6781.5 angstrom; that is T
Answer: 2.6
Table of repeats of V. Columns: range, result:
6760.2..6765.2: 2.755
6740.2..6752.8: 2.567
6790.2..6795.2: 2.626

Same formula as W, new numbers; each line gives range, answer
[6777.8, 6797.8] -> 2.465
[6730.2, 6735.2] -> 2.321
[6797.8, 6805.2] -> 2.53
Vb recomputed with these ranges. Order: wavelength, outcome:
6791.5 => 3.115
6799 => 2.643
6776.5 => 2.739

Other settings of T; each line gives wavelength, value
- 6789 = 2.908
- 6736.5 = 2.718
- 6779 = 2.851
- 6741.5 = 2.826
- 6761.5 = 2.755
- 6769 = 2.575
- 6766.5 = 2.595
